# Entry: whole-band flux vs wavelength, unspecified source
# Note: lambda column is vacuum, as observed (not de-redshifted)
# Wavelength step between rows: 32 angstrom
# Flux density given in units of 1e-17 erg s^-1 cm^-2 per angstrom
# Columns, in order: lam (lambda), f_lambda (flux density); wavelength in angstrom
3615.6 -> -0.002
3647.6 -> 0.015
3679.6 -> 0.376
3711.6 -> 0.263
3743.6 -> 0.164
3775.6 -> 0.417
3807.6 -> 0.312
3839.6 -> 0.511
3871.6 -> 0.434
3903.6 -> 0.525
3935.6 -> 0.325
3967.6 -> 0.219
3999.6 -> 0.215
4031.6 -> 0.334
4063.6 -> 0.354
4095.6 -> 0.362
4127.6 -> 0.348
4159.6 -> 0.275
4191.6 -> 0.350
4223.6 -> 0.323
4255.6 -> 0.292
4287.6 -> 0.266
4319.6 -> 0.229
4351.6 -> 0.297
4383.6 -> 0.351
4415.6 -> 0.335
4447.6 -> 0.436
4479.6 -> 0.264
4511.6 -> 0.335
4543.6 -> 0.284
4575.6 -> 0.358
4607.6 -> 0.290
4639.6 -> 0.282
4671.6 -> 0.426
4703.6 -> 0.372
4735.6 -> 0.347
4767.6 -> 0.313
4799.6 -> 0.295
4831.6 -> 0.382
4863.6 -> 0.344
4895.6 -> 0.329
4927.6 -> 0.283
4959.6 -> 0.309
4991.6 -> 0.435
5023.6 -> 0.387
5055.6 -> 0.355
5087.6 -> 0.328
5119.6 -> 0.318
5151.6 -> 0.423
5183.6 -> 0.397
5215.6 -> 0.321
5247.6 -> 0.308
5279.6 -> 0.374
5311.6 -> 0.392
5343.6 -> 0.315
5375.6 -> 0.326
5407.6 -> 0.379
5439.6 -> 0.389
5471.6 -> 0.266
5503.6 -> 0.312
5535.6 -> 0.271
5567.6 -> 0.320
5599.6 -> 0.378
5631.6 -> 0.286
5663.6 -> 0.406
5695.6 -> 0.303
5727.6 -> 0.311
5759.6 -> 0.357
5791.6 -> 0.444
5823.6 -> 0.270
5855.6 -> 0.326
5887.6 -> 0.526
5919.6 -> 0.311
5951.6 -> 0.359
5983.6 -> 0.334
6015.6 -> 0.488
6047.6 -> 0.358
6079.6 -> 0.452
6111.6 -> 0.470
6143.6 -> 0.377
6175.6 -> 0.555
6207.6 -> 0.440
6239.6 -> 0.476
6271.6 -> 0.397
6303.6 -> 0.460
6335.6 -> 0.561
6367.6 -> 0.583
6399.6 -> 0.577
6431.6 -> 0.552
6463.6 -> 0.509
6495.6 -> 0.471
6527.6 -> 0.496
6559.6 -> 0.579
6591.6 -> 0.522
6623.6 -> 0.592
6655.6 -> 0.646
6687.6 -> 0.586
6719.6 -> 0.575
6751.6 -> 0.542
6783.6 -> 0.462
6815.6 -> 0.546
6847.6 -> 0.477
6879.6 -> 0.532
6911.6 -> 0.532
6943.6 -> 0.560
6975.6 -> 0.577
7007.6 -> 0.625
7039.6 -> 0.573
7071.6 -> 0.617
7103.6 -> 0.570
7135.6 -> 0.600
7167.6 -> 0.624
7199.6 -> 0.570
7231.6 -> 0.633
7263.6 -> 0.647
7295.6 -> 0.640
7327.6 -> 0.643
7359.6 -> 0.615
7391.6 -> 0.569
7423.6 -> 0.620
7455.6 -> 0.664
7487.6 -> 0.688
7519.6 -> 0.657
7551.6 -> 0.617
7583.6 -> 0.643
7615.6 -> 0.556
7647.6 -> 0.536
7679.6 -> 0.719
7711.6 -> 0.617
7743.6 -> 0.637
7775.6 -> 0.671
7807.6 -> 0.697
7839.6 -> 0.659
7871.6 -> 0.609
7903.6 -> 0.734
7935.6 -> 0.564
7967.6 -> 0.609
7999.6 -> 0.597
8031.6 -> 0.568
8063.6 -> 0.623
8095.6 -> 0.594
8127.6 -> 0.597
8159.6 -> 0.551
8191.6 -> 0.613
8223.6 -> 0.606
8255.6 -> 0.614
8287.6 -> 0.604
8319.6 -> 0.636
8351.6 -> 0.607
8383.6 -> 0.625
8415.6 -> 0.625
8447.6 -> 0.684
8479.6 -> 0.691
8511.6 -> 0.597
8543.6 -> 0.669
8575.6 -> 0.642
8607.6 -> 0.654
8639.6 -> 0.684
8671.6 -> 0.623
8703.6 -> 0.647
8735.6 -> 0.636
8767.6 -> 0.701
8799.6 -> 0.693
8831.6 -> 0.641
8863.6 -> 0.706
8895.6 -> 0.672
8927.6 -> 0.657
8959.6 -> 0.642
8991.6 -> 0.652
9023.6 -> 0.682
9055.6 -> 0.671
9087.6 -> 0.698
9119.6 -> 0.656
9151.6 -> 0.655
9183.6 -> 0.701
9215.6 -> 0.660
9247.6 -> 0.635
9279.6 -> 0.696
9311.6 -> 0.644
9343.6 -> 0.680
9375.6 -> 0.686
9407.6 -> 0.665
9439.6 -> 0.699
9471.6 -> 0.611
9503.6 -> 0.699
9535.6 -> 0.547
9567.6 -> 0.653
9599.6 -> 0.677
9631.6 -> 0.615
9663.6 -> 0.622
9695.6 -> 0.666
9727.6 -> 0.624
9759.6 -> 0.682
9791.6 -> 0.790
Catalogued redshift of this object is 0.58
